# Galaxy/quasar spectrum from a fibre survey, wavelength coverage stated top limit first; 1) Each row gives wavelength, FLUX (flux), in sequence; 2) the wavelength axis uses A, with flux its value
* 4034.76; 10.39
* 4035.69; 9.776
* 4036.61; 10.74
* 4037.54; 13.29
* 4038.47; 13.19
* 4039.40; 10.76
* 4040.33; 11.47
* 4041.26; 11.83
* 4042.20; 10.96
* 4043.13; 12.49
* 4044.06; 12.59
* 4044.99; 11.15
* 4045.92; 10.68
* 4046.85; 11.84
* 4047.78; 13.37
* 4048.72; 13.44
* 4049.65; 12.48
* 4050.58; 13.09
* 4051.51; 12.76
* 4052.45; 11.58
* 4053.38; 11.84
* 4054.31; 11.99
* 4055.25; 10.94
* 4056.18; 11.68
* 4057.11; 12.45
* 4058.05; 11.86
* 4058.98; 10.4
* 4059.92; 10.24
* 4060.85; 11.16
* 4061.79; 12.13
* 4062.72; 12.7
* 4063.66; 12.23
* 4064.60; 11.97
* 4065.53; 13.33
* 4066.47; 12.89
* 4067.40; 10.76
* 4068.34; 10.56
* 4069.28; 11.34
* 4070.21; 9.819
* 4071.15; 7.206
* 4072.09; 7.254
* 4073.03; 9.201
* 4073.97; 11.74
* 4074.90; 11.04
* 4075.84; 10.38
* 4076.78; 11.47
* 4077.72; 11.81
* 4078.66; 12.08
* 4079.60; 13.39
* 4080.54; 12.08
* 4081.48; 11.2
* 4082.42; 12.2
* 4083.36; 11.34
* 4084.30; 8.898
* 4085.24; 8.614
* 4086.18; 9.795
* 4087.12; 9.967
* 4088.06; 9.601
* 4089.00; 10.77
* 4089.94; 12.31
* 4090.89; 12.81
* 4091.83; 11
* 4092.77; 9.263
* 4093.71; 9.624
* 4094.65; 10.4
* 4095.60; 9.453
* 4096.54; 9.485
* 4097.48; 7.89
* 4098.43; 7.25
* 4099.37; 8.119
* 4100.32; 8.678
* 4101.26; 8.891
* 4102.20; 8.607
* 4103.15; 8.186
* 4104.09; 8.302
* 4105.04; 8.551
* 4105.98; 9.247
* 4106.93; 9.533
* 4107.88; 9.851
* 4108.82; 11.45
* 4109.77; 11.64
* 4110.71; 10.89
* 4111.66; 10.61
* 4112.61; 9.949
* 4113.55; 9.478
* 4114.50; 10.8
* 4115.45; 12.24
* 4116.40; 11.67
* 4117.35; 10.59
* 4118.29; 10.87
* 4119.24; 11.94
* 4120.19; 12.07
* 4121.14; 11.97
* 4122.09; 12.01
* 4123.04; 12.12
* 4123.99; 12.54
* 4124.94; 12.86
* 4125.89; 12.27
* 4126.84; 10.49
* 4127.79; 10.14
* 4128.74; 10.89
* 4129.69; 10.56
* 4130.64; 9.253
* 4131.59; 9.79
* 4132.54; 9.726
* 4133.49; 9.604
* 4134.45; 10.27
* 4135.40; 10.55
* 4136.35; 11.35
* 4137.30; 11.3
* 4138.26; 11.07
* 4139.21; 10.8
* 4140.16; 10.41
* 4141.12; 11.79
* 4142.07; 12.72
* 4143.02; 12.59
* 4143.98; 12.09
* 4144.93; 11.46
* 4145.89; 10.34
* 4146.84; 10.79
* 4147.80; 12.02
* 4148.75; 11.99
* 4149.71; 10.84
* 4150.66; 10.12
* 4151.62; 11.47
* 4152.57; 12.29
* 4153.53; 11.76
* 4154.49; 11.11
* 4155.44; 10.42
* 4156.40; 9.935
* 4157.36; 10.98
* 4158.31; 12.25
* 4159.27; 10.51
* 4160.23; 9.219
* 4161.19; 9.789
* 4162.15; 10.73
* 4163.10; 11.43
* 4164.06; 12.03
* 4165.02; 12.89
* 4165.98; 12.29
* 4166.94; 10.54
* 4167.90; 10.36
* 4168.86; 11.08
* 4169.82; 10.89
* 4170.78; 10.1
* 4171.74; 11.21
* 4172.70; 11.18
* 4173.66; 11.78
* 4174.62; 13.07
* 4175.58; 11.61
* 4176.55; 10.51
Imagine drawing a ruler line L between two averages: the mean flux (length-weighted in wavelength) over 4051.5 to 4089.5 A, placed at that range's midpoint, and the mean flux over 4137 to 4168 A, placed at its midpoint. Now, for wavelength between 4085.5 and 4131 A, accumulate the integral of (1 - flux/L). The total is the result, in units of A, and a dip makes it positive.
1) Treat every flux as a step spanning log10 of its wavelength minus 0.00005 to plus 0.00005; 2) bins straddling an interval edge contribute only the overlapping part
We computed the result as 3.3 A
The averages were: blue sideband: 11.1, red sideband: 11.2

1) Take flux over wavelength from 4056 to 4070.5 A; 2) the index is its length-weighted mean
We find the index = 11.6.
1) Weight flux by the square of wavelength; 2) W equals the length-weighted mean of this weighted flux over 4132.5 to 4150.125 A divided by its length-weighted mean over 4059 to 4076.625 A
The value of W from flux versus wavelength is 1.06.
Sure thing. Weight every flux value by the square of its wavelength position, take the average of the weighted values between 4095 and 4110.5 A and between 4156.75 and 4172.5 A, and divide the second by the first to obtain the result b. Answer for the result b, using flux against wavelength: 1.25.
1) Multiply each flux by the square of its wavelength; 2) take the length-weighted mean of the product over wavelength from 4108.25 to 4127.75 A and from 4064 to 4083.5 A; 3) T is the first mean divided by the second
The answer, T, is 1.05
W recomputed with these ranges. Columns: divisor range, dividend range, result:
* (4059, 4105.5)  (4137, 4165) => 1.12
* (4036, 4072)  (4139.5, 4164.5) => 1.01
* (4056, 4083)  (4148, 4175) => 1.04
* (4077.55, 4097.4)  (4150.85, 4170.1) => 1.07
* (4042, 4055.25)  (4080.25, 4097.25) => 0.88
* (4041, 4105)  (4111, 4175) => 1.06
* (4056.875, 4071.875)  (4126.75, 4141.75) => 0.97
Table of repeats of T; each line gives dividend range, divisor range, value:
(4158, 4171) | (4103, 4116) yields 1.12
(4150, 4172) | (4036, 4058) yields 0.97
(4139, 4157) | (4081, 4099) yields 1.15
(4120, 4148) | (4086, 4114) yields 1.17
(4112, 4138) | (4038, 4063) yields 0.96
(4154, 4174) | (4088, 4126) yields 1.09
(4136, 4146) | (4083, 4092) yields 1.12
